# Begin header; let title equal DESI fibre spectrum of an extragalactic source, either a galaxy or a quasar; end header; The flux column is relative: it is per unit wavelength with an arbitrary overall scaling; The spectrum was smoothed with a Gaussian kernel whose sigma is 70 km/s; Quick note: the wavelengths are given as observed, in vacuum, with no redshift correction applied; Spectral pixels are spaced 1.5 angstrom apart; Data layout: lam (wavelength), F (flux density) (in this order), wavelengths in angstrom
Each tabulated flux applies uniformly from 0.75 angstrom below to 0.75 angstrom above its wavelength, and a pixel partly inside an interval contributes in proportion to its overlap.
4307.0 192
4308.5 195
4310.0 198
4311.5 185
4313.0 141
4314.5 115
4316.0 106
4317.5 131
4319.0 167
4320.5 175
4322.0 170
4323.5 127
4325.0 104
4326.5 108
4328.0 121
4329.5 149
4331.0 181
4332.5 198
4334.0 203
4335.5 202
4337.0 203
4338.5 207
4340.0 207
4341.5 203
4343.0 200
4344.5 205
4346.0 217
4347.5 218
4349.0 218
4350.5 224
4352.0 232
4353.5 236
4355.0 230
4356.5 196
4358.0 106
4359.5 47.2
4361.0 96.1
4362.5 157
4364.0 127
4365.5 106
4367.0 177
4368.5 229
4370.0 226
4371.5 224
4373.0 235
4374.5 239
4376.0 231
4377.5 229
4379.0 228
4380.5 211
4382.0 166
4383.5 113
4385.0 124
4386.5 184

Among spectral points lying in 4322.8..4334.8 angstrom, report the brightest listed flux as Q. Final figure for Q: 203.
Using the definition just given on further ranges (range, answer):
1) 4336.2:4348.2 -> 218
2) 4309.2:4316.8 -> 198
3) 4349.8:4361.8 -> 236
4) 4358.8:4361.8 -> 96.1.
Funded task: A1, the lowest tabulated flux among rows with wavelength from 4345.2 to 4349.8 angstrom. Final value 217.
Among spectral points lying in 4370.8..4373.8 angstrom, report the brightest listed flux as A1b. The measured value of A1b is 235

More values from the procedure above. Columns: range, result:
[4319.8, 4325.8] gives 175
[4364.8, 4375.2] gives 239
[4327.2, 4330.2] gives 149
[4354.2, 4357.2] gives 230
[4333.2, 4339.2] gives 207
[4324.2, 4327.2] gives 108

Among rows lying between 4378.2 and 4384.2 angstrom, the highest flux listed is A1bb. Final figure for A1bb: 228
